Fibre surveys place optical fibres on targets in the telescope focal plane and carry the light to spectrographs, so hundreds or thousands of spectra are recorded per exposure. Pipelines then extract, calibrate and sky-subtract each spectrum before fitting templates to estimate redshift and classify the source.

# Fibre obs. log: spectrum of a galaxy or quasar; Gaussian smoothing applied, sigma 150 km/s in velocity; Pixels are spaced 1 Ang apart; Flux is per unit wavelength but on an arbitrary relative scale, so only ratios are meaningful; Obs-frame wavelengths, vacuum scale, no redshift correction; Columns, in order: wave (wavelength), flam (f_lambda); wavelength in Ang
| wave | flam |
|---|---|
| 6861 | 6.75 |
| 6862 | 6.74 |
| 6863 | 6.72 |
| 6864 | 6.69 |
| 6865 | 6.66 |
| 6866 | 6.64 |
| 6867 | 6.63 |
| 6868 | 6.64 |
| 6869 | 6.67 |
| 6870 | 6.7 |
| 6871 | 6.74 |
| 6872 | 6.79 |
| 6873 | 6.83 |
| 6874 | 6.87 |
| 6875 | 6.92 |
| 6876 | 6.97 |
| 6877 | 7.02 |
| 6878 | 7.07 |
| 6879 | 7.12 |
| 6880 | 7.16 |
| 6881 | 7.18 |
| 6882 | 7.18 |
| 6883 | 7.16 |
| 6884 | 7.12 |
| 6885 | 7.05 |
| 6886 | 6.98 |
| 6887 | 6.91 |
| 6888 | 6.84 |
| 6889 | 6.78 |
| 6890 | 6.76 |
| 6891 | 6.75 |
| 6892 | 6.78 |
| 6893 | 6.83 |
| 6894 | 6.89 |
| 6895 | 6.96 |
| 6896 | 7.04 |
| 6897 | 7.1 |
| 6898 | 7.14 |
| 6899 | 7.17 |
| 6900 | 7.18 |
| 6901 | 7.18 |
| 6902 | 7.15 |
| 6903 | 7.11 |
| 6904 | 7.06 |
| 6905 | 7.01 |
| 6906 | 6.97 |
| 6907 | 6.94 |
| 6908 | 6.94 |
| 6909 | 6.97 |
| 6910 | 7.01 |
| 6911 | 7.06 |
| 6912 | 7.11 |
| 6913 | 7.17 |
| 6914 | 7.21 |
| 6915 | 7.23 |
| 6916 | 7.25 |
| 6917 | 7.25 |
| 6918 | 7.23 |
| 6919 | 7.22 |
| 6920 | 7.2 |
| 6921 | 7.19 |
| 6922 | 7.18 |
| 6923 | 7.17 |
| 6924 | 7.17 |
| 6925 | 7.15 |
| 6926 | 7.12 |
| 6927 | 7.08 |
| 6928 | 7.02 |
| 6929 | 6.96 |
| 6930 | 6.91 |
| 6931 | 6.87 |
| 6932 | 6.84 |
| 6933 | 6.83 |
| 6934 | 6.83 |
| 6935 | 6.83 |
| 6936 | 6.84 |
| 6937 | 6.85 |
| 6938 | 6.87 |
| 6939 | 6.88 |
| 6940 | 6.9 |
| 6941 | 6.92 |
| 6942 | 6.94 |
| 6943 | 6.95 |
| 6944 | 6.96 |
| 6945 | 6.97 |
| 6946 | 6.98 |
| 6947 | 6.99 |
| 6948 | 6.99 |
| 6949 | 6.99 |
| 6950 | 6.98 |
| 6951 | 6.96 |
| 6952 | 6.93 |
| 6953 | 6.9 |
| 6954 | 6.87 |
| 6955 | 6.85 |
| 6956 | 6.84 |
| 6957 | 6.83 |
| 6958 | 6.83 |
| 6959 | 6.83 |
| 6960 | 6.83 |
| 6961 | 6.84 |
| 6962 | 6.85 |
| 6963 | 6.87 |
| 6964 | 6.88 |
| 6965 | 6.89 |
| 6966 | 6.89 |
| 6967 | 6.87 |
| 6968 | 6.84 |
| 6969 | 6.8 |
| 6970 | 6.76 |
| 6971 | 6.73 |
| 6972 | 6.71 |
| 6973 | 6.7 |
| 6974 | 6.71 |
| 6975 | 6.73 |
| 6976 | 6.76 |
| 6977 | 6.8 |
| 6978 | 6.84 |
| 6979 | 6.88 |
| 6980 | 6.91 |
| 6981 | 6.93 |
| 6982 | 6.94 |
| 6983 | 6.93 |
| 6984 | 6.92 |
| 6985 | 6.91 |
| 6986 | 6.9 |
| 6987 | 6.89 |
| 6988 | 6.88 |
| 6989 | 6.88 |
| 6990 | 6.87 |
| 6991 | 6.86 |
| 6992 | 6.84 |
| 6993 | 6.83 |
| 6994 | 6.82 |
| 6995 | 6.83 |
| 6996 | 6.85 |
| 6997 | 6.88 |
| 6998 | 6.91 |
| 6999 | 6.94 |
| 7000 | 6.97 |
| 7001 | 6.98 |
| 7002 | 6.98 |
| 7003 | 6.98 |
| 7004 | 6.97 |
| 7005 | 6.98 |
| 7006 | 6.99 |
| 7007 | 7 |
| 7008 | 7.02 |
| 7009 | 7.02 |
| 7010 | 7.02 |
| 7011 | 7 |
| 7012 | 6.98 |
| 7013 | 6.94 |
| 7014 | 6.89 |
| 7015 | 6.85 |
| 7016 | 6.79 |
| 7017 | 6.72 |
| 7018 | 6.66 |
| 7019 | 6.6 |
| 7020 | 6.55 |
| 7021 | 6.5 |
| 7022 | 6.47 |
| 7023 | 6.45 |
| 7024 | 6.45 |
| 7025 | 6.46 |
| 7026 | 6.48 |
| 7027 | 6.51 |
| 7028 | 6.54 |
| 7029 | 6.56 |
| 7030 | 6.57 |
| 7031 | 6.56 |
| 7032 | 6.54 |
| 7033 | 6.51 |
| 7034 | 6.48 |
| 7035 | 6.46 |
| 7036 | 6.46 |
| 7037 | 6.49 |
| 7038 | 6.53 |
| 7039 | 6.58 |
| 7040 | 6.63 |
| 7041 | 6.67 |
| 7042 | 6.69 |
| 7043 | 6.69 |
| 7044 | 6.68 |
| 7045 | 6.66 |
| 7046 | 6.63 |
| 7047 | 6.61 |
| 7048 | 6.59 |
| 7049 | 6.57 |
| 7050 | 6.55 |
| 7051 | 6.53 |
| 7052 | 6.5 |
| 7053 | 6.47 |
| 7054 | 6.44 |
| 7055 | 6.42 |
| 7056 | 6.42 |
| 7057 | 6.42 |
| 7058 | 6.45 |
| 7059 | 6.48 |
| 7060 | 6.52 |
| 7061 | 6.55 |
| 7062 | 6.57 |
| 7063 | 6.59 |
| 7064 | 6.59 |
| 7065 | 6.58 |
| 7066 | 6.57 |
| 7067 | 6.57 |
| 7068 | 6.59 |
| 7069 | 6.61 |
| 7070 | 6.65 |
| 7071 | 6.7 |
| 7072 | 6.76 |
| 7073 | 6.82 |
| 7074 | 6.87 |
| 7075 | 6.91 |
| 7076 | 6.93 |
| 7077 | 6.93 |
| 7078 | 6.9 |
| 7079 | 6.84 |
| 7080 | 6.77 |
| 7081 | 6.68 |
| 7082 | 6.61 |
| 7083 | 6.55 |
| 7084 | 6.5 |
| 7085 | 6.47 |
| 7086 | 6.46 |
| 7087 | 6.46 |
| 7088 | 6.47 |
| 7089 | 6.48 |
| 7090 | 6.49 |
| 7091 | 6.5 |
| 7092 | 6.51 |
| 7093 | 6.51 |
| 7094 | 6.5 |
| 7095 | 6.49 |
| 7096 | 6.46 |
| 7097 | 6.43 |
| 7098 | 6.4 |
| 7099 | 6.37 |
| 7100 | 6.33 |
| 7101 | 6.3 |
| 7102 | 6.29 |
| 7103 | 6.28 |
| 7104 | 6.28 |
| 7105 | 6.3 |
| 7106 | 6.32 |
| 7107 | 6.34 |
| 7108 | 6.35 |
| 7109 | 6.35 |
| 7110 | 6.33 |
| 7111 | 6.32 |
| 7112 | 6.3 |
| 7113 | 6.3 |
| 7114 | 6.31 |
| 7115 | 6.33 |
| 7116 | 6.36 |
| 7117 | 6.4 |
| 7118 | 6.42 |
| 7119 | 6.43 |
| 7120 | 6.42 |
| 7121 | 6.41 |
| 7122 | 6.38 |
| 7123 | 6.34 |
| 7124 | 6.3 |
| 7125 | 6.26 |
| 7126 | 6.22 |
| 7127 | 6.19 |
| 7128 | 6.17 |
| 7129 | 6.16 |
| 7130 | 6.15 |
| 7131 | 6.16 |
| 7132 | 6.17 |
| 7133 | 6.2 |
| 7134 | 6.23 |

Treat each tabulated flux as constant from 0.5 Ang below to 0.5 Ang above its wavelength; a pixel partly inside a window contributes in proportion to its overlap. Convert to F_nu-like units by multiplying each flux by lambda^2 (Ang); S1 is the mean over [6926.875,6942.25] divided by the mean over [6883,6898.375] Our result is 1.01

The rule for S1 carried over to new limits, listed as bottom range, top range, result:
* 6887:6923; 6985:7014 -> 1.01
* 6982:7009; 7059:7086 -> 0.99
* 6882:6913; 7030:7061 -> 0.97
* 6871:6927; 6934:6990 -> 0.99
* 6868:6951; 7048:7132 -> 0.97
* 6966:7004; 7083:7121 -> 0.96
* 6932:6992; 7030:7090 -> 0.99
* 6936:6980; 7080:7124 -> 0.97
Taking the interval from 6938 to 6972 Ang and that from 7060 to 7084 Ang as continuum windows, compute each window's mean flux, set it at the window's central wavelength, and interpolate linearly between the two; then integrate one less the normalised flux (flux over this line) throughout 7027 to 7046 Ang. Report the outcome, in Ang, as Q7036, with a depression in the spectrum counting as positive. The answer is 0.5 Ang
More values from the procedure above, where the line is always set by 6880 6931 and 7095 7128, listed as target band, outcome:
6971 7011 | -0.8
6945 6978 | 0.1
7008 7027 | -0.1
